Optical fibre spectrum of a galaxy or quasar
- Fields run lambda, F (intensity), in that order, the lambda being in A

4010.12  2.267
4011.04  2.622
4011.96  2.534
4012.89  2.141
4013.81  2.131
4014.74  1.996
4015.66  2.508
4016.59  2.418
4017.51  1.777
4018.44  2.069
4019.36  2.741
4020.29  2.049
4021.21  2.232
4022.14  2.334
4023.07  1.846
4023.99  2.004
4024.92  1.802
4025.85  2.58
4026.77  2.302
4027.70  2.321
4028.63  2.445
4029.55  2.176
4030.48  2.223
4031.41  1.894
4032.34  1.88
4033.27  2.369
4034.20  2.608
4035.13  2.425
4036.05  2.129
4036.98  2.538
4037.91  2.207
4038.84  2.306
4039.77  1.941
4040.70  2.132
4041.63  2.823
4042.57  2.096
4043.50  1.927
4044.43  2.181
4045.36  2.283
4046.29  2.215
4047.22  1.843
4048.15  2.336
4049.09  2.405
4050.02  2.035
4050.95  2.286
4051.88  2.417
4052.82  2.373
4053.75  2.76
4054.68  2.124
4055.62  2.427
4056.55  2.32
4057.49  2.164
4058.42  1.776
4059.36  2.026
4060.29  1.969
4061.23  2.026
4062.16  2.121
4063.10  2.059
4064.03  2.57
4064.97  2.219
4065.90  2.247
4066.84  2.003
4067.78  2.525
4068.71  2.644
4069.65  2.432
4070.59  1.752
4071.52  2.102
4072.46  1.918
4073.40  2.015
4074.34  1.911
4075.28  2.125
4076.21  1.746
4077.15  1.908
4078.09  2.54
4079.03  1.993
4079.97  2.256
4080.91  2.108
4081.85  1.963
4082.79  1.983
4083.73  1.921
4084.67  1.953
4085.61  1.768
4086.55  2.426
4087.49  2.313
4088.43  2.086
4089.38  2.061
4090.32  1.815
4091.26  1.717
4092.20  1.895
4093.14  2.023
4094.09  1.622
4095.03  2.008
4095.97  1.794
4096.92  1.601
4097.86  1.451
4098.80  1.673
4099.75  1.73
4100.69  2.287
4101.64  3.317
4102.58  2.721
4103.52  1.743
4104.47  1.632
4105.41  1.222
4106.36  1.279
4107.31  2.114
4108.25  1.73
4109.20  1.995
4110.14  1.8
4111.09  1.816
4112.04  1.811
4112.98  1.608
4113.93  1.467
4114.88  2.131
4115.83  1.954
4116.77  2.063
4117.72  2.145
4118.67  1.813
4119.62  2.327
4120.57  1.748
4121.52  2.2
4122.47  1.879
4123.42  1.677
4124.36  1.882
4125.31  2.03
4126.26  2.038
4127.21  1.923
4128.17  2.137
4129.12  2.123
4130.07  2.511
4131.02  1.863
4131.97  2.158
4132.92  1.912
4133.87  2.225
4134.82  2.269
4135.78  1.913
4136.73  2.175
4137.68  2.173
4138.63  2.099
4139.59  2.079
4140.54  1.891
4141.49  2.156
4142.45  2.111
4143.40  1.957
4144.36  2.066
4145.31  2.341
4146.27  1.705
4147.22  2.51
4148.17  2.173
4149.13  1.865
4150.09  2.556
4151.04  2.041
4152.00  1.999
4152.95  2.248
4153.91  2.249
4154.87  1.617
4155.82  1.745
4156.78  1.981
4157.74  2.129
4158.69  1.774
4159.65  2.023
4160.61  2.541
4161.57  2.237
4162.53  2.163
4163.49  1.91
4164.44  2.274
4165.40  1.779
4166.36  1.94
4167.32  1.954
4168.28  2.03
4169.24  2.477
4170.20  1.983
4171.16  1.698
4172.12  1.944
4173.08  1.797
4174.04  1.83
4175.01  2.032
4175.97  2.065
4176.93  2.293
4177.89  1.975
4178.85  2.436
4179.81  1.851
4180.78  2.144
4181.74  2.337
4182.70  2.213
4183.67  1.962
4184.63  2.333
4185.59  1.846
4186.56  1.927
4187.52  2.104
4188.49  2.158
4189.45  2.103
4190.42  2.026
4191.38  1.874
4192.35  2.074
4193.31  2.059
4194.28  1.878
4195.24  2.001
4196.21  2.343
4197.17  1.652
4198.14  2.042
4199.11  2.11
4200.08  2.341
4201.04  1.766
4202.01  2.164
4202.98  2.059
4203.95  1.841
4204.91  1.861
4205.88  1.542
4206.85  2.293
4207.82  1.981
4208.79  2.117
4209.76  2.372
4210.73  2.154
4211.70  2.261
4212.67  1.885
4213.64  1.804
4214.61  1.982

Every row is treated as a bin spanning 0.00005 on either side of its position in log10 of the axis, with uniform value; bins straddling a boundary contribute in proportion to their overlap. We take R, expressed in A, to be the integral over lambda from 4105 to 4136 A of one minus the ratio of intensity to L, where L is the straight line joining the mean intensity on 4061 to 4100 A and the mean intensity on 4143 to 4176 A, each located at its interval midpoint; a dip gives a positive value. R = 1.6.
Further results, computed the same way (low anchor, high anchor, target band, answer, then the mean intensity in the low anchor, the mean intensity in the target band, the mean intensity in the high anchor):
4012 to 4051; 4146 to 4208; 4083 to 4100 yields 2.07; 2.22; 1.88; 2.05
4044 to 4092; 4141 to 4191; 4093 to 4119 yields 2.91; 2.14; 1.88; 2.07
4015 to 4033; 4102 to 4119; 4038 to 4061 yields -1.37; 2.19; 2.21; 1.85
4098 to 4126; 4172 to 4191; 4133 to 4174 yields -1.10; 1.92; 2.06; 2.07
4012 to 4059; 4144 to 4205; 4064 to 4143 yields 4.99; 2.23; 2.01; 2.06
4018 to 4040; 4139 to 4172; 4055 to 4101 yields 2.69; 2.23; 2.04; 2.06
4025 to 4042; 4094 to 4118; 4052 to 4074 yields -0.87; 2.28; 2.2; 1.88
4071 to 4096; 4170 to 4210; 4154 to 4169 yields 0.03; 2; 2.02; 2.03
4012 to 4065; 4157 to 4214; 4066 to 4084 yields 0.61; 2.22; 2.1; 2.05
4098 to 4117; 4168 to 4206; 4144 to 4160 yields -0.71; 1.9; 2.06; 2.03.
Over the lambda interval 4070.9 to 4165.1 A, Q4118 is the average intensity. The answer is 2.01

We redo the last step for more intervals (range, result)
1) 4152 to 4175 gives 2.01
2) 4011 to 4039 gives 2.24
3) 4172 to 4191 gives 2.07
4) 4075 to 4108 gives 1.96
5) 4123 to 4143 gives 2.07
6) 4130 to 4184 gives 2.07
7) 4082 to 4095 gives 1.97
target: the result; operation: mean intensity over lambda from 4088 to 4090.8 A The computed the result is 1.98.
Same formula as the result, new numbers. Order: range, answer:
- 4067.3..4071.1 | 2.34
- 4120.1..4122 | 1.97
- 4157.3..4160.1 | 1.98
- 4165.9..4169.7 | 2.1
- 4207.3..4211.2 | 2.16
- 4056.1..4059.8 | 2.07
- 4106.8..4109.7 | 1.94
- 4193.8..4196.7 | 2.08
